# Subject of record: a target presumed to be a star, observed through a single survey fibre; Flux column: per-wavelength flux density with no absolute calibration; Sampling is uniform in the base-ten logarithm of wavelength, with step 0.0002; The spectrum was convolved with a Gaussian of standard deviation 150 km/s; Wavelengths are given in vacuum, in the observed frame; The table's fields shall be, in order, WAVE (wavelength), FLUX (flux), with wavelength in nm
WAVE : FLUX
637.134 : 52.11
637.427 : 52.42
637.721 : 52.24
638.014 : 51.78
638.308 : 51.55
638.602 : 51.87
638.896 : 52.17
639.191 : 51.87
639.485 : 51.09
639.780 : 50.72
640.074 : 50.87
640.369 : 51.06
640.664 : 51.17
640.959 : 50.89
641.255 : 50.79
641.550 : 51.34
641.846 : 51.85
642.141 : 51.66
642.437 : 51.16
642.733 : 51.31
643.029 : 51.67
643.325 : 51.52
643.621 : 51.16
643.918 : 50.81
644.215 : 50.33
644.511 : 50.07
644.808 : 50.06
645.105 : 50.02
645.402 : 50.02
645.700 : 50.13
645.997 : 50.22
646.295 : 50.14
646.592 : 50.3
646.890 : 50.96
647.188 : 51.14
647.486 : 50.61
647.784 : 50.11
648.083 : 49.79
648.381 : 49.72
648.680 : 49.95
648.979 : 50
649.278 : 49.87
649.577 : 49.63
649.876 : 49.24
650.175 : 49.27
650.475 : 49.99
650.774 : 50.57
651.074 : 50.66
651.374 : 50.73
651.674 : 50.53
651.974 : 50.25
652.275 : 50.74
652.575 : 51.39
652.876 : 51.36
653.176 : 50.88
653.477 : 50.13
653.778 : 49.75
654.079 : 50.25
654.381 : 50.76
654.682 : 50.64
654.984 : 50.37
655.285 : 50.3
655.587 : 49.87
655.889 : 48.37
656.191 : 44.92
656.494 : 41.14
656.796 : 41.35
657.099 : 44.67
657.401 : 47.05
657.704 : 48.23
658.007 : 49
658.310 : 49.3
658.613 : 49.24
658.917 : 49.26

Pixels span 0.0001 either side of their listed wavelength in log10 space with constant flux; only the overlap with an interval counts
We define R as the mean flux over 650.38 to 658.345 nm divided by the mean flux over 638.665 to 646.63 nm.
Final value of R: 0.96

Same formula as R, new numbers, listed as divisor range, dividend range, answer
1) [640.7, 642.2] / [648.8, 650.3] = 0.97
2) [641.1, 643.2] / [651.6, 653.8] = 0.99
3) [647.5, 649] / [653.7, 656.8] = 0.97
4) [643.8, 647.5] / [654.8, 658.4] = 0.93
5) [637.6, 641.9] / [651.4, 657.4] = 0.95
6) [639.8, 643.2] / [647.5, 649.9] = 0.97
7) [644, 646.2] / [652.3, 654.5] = 1.01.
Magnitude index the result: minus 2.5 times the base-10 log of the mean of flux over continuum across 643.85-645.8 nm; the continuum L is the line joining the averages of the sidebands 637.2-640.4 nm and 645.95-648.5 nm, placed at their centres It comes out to 0.01 mag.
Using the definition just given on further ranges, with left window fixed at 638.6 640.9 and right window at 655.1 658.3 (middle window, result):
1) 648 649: -0.02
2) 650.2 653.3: -0.06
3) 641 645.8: -0.01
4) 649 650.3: -0.02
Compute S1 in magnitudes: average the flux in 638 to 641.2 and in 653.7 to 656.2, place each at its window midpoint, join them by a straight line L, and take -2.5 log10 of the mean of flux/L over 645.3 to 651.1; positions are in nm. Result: 0.01 mag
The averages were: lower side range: 51.3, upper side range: 49.7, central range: 50.1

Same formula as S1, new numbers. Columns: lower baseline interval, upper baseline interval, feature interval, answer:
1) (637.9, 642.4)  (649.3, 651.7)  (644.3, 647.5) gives 0.01 mag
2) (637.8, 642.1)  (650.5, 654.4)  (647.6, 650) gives 0.02 mag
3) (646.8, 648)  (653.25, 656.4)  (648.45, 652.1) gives 0.00 mag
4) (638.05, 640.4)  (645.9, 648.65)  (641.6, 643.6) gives -0.01 mag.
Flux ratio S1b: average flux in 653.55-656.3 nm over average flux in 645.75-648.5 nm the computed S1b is 0.98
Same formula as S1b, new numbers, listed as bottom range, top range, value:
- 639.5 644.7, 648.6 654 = 0.98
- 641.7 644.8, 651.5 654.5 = 0.99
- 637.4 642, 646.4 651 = 0.97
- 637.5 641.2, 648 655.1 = 0.98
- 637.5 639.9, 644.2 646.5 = 0.97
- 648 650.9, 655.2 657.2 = 0.92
